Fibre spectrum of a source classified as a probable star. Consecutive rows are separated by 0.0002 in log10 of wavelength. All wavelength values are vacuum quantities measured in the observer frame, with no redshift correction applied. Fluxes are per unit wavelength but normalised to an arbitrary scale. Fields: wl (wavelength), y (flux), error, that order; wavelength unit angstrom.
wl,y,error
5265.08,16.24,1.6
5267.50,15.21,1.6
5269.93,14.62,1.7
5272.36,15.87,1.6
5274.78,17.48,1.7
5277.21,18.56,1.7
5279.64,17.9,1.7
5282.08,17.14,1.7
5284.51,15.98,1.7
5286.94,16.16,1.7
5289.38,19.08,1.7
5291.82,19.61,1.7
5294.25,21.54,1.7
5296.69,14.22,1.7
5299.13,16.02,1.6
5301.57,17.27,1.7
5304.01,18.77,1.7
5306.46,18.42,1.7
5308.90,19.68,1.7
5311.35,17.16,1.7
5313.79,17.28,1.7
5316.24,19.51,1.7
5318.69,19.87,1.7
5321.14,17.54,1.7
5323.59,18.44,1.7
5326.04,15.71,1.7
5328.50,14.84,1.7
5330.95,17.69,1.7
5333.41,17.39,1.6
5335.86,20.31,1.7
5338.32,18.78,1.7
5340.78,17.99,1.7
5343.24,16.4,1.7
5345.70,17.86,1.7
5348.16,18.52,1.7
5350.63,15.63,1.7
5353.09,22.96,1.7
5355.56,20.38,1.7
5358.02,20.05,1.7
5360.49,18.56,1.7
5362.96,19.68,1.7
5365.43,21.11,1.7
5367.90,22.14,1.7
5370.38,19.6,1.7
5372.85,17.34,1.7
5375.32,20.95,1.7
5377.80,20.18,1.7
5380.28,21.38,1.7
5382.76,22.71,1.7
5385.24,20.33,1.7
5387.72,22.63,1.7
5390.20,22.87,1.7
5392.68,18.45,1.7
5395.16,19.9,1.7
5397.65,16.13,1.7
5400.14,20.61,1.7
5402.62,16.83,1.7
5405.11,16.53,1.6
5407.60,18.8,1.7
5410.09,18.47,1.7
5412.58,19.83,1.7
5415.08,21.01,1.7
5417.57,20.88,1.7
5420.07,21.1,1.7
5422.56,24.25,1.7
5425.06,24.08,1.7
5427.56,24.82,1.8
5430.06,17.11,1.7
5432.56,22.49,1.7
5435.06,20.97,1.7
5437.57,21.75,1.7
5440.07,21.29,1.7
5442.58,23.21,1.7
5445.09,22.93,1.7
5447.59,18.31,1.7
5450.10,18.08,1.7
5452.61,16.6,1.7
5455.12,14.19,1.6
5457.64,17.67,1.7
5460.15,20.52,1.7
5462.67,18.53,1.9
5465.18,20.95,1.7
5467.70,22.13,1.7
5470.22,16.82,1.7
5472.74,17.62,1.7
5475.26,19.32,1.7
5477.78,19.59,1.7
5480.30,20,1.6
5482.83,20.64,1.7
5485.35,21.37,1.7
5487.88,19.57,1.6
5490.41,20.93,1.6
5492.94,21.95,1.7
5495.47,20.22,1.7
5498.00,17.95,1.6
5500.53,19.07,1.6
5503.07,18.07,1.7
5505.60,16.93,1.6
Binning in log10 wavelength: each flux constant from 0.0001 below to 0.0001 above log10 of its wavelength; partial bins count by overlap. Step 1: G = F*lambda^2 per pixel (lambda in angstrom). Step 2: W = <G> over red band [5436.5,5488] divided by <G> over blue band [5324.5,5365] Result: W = 1.11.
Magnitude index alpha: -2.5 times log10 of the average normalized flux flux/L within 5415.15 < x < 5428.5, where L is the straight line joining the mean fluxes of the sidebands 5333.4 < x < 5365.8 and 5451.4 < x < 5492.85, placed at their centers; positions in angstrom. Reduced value -0.19 mag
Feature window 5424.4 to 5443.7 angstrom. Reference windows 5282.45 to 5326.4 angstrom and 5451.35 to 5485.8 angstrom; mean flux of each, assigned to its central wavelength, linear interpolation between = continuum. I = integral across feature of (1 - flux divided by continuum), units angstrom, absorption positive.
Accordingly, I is -3.3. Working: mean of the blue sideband 17.9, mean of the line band 21.9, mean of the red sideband 18.9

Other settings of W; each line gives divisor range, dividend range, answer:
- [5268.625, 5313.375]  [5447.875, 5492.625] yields 1.17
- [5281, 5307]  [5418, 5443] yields 1.31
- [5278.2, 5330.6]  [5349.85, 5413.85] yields 1.15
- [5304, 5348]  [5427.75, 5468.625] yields 1.16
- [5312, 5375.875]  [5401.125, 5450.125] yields 1.14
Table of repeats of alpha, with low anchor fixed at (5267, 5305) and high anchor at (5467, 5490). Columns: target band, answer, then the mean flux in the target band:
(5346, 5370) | -0.094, 19.8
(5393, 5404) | 0.018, 18.4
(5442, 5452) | -0.052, 20.2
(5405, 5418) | -0.032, 19.4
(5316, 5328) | -0.012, 17.9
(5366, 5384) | -0.126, 20.6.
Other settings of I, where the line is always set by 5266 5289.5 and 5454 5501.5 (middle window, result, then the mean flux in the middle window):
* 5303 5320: -1.5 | 18.7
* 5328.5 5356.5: -1.2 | 18.4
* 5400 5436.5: -3.7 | 20.5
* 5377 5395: -3.0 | 21.2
